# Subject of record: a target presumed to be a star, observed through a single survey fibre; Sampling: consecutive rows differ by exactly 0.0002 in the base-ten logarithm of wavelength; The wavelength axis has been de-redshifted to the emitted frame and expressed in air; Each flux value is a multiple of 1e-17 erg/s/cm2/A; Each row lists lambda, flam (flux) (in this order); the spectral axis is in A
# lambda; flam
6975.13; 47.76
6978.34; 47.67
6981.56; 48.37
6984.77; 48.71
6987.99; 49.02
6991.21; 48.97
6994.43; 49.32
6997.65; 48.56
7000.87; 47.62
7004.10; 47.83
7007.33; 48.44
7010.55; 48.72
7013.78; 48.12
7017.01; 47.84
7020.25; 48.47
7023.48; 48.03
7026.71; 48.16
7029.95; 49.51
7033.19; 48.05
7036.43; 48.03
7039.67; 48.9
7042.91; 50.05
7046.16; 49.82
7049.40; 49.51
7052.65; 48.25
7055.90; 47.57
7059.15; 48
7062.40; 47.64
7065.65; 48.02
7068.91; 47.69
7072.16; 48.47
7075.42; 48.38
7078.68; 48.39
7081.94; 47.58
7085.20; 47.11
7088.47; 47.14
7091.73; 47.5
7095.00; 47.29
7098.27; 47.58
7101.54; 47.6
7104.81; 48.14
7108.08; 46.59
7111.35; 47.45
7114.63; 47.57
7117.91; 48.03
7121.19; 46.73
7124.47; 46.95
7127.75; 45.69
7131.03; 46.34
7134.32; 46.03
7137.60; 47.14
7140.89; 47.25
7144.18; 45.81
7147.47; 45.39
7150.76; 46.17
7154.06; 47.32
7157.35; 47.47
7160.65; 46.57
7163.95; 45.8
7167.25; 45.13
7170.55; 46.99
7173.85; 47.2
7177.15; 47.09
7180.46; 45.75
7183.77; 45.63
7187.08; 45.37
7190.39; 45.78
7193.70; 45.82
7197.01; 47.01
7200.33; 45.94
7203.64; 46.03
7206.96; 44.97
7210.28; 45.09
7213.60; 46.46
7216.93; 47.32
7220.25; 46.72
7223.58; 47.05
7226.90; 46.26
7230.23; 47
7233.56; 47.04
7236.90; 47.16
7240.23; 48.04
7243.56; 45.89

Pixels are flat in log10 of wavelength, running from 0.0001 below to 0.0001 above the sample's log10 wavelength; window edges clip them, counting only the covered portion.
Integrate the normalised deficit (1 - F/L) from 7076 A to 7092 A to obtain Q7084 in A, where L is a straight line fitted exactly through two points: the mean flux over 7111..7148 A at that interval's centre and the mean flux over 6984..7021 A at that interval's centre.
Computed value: -0.1 A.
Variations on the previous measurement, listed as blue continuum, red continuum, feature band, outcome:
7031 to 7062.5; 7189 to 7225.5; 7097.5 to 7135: 0.4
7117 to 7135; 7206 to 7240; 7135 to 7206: 0.5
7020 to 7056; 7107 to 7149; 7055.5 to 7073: 0.1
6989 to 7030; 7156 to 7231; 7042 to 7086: -0.5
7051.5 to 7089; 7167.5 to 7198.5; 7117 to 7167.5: 0.4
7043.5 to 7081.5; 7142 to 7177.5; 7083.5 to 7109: 0.2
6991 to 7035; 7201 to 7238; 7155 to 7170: 0.2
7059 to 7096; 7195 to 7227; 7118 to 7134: 0.2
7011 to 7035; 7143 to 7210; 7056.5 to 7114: -0.3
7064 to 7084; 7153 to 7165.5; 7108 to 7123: 0.0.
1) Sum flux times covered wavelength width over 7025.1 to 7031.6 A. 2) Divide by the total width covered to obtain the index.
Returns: 48.8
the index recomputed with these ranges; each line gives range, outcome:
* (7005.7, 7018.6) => 48.3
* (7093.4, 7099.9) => 47.4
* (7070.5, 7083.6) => 48.2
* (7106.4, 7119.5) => 47.4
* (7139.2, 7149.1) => 46.1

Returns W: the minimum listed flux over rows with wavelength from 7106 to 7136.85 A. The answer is 45.69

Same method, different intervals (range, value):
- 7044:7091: 47.11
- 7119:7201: 45.13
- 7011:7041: 47.84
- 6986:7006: 47.62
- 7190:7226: 44.97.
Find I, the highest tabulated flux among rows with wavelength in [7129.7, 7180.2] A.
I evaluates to 47.47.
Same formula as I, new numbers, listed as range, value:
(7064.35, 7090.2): 48.47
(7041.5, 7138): 50.05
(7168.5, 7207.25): 47.2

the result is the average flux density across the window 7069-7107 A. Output 47.7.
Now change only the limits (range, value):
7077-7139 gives 47.2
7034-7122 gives 48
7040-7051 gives 49.7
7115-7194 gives 46.4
